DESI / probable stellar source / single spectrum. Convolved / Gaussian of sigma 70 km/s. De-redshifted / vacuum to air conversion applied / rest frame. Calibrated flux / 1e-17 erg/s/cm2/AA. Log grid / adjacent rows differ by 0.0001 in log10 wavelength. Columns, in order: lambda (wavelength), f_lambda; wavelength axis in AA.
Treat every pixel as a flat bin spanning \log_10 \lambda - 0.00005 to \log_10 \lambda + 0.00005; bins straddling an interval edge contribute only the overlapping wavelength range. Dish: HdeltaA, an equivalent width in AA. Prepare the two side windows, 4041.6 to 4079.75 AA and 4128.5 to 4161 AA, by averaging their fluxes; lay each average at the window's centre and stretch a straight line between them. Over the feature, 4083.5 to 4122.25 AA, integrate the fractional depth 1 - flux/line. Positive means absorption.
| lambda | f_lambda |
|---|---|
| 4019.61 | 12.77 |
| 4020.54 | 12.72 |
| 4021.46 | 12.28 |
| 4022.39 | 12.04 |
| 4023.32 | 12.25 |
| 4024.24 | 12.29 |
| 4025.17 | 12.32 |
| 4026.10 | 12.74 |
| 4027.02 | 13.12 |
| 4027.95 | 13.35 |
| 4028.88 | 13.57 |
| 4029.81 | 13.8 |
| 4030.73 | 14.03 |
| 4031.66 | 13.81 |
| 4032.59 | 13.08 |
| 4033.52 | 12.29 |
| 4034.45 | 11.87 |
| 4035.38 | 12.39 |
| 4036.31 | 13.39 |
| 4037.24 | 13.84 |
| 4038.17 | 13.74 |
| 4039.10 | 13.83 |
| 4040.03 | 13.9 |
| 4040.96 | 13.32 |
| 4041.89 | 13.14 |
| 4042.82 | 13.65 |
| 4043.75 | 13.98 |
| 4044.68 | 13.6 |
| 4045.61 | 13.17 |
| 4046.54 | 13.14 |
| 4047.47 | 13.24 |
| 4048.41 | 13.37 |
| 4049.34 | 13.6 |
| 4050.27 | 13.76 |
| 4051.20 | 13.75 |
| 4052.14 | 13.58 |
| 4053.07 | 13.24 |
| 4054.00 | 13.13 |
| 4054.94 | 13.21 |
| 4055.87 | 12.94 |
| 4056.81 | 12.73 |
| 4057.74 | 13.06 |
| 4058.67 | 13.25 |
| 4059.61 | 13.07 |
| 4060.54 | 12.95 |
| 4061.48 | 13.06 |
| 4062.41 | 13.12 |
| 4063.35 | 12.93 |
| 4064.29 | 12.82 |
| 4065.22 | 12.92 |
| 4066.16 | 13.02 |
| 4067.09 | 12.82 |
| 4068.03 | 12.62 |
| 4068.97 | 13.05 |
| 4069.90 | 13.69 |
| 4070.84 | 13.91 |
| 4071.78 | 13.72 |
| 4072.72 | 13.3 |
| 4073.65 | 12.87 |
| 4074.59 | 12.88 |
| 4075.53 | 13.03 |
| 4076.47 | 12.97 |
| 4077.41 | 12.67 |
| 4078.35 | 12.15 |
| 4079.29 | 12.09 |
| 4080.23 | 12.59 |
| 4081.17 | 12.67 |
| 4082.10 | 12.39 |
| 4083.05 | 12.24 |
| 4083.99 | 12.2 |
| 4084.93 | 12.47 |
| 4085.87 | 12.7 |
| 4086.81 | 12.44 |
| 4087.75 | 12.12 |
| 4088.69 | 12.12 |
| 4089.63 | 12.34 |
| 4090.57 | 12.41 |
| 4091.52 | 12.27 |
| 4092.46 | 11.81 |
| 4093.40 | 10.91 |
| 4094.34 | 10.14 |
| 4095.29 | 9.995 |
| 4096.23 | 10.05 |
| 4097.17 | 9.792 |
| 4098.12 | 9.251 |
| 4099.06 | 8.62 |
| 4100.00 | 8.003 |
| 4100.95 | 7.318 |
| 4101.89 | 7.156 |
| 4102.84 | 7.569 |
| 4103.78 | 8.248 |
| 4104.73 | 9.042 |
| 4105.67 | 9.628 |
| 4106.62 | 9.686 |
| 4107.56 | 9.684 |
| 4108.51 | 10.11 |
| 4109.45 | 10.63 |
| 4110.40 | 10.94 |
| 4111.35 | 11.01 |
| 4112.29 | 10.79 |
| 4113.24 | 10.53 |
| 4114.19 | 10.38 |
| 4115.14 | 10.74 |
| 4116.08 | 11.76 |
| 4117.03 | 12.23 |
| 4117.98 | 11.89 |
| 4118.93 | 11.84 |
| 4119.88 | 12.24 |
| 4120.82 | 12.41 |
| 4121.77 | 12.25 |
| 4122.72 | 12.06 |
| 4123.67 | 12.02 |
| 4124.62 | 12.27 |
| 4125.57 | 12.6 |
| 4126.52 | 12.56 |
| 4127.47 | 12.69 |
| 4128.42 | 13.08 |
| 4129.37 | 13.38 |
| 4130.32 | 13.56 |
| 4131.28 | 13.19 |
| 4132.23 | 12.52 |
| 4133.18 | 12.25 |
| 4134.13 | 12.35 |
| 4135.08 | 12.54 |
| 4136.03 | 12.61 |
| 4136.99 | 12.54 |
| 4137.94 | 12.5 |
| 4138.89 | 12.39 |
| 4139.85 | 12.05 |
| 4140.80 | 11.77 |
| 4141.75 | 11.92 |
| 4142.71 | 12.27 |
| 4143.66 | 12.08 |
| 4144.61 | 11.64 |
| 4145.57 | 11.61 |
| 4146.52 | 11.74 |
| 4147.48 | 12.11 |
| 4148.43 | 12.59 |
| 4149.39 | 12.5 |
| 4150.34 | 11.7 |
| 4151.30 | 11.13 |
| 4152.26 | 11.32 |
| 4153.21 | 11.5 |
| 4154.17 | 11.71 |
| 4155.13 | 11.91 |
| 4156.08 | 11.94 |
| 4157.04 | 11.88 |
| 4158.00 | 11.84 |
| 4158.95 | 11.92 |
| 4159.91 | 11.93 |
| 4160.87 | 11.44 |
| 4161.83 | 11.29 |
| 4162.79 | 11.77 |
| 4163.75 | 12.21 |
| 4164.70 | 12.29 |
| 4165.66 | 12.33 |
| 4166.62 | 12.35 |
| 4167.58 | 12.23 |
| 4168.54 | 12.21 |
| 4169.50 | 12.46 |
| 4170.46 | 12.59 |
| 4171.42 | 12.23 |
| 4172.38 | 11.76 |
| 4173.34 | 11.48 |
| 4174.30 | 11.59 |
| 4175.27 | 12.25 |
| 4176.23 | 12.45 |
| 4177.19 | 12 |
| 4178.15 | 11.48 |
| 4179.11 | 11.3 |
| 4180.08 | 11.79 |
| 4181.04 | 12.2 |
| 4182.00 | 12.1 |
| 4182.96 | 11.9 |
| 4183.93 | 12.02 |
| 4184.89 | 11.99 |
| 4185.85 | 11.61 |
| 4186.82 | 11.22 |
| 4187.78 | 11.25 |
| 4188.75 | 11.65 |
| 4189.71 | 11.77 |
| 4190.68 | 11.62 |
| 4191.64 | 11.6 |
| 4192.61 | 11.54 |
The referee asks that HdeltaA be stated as 6.0 AA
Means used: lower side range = 13.2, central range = 10.7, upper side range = 12.1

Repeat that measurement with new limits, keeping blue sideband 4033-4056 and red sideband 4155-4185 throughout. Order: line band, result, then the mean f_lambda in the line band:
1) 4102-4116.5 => 3.05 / 9.97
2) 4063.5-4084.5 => 0.27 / 12.8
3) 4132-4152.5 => 0.29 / 12.1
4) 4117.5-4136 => -0.11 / 12.5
